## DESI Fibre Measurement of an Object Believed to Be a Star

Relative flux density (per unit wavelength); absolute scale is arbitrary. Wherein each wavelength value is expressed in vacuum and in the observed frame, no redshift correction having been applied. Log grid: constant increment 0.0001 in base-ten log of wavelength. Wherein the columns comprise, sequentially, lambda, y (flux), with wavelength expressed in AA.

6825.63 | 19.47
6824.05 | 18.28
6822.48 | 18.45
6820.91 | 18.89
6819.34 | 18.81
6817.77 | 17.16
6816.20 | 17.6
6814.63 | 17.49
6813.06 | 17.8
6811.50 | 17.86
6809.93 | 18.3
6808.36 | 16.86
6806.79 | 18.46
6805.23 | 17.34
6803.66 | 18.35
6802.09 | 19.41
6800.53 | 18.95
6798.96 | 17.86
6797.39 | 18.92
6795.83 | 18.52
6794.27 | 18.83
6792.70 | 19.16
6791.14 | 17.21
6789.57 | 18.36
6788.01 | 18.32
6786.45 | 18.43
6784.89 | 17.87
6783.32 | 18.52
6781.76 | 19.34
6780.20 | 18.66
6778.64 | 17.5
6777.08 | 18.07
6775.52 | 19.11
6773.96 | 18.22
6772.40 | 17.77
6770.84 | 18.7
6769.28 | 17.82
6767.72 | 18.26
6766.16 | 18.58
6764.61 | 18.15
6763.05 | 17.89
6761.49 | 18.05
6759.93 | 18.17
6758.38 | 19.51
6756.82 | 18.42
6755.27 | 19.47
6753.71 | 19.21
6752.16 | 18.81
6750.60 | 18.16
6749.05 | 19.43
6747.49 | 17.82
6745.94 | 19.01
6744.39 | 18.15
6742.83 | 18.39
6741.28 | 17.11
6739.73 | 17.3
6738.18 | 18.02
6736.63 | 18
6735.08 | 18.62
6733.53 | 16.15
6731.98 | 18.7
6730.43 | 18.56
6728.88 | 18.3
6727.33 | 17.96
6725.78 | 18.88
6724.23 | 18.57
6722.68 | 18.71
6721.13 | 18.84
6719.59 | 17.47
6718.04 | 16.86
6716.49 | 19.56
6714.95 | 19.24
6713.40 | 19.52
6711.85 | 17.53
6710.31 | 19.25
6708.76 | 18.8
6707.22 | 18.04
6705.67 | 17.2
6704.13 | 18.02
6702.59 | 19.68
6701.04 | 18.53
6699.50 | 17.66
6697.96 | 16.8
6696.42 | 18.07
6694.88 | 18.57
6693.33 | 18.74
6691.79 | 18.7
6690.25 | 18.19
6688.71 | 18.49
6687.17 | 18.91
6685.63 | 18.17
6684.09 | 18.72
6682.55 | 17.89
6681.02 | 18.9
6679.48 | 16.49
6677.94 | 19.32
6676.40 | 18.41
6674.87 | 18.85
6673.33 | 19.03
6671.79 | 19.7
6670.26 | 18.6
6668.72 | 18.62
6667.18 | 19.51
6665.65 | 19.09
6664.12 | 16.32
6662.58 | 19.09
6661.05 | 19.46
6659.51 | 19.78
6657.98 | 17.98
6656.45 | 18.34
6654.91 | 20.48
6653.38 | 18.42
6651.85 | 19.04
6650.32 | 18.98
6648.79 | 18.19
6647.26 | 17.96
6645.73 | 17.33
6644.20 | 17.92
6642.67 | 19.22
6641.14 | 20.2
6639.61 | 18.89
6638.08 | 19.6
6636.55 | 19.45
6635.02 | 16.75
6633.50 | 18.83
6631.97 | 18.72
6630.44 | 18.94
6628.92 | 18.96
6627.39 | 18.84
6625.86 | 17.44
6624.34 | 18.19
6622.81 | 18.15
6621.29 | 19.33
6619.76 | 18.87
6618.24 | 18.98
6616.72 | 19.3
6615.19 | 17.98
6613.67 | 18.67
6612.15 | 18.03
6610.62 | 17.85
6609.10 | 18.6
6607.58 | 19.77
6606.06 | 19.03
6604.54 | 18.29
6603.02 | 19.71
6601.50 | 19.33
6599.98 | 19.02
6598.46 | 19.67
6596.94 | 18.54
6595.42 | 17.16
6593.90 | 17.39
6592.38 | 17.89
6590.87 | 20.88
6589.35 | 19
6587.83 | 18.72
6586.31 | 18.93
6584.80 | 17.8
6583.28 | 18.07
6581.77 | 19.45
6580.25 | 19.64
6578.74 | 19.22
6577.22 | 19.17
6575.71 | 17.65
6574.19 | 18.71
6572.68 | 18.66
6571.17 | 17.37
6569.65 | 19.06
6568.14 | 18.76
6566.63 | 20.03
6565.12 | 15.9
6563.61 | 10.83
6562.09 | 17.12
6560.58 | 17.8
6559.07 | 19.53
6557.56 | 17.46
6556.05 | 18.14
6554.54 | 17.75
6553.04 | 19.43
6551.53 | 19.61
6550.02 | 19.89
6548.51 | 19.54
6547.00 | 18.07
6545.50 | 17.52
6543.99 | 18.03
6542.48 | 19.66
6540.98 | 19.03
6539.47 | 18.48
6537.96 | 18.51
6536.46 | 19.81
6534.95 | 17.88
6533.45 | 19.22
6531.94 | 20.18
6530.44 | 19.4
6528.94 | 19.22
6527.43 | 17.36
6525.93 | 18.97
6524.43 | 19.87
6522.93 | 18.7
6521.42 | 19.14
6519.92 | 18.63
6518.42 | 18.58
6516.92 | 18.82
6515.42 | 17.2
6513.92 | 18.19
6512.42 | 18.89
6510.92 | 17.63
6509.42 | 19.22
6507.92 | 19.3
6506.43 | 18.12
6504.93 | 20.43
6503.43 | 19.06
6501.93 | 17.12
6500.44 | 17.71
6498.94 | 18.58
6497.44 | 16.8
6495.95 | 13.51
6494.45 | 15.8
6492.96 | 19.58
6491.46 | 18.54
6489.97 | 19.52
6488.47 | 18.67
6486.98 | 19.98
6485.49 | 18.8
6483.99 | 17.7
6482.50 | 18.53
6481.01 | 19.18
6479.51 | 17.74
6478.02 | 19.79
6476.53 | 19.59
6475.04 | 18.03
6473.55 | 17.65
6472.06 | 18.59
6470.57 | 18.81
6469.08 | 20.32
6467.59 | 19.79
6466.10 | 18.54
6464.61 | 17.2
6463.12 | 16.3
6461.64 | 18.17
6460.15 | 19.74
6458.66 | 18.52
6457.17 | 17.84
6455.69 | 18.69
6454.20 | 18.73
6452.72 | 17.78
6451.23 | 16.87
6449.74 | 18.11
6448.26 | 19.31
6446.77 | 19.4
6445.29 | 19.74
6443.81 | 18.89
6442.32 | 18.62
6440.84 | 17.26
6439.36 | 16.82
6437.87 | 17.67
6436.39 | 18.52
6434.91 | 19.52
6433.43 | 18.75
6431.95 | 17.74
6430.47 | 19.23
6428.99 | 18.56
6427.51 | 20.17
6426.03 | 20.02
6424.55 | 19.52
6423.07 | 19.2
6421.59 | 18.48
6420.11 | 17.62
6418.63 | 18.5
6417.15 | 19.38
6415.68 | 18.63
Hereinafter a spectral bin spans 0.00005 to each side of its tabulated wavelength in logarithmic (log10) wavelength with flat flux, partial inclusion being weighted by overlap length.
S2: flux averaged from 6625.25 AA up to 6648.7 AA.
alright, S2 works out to 18.6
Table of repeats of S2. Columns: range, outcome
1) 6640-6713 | 18.5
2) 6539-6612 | 18.5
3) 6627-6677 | 18.8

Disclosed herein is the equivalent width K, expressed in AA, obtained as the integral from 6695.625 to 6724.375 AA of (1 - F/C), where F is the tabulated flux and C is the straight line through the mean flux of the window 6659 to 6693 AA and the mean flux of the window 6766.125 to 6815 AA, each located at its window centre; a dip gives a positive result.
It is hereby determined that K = 0.3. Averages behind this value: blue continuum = 18.6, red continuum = 18.3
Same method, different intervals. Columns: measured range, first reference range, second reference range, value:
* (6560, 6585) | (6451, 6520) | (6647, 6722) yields 0.7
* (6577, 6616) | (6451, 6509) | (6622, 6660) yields -0.4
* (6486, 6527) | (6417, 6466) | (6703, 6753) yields 0.1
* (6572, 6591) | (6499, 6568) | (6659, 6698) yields -0.4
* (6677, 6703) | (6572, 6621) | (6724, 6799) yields 0.3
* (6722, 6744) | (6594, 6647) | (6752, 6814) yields 0.4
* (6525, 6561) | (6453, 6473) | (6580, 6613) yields -0.2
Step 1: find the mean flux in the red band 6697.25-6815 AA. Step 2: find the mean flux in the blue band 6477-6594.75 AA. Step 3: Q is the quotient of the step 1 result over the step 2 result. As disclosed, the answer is 0.99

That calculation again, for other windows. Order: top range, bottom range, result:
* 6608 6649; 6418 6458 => 1.00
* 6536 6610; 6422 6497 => 1.00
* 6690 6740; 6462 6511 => 0.99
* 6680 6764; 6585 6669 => 0.98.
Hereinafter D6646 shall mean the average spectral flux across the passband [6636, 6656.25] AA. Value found 18.9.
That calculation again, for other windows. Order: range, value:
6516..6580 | 18.5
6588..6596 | 18.5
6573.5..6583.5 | 18.9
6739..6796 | 18.4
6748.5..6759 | 19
